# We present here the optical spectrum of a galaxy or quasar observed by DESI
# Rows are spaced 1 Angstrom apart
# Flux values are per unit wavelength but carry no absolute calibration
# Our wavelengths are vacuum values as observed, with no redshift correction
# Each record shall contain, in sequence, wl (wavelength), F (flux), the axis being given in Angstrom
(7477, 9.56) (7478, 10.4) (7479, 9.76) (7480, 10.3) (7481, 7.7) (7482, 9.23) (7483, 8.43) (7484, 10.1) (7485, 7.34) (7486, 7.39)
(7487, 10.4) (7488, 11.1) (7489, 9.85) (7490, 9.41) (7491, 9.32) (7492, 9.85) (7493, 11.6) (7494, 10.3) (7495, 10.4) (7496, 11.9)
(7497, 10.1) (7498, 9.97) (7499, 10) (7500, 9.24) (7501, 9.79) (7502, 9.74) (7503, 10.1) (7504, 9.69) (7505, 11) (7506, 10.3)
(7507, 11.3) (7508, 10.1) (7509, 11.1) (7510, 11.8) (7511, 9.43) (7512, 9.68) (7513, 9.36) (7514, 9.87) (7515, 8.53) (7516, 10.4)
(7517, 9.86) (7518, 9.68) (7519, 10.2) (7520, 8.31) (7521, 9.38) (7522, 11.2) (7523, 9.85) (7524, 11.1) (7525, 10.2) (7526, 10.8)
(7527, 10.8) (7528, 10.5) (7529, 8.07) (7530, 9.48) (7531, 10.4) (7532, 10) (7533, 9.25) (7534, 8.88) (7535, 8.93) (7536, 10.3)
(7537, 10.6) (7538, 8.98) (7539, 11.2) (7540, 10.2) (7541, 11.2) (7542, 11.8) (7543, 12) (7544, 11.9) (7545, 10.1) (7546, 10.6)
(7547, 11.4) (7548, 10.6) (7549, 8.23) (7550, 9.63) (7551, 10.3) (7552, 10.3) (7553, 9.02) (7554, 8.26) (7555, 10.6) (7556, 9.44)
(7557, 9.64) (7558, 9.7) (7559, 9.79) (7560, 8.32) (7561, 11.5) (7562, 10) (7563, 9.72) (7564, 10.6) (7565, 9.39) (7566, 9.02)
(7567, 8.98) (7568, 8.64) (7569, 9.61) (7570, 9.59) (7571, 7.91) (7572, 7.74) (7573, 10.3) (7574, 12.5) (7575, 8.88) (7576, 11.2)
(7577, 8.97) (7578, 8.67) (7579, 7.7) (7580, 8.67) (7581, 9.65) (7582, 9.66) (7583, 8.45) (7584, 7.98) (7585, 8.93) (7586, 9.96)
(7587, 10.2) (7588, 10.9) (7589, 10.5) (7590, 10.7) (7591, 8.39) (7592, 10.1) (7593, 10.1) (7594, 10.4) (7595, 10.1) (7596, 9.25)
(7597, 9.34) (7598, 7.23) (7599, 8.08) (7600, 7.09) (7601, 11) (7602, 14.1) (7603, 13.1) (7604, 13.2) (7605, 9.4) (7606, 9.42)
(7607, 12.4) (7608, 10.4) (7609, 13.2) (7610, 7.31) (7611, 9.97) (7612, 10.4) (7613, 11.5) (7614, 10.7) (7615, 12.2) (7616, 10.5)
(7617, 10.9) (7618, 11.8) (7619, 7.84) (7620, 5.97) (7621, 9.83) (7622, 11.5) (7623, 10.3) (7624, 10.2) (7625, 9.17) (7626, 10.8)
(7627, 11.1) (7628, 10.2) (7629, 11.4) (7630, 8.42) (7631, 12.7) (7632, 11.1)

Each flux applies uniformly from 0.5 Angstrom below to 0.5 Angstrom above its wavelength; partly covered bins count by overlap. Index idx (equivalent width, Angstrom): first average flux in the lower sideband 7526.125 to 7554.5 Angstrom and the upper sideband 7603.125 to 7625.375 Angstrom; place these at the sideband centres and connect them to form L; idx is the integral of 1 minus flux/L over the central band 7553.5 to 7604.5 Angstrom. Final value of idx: 2.95 Angstrom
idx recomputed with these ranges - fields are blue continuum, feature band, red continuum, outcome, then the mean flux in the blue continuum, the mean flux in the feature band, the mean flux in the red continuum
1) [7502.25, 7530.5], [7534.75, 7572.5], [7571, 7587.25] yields -1.1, 10.1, 9.89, 9.28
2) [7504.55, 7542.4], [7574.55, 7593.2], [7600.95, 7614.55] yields 2.4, 10.1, 9.44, 11.2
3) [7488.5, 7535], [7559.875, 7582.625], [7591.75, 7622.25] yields 1.6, 10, 9.46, 10.3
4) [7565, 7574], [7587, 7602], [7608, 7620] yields 0.2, 9.19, 9.69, 10.4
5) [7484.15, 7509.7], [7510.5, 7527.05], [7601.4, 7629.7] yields 0.5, 10.1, 9.9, 10.7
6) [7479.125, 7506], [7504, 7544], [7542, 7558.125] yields -0.7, 9.79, 10.2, 10.2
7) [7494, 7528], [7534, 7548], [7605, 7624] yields -0.6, 10.2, 10.6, 10.3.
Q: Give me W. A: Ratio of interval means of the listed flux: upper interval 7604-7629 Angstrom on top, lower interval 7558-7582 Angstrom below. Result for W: 1.10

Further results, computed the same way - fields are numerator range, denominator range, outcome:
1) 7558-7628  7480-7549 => 0.99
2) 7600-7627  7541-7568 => 1.06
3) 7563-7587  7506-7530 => 0.92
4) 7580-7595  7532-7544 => 0.94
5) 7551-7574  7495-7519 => 0.94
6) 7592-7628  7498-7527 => 1.02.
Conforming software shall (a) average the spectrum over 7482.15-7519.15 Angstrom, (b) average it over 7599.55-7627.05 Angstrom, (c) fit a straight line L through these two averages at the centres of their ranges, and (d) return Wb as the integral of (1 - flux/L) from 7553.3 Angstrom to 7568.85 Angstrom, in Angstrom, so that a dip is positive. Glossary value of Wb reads 1.1 Angstrom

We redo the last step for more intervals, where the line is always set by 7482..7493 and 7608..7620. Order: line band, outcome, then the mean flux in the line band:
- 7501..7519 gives -1.0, 10.1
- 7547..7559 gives 0.3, 9.69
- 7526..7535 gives 0.0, 9.69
